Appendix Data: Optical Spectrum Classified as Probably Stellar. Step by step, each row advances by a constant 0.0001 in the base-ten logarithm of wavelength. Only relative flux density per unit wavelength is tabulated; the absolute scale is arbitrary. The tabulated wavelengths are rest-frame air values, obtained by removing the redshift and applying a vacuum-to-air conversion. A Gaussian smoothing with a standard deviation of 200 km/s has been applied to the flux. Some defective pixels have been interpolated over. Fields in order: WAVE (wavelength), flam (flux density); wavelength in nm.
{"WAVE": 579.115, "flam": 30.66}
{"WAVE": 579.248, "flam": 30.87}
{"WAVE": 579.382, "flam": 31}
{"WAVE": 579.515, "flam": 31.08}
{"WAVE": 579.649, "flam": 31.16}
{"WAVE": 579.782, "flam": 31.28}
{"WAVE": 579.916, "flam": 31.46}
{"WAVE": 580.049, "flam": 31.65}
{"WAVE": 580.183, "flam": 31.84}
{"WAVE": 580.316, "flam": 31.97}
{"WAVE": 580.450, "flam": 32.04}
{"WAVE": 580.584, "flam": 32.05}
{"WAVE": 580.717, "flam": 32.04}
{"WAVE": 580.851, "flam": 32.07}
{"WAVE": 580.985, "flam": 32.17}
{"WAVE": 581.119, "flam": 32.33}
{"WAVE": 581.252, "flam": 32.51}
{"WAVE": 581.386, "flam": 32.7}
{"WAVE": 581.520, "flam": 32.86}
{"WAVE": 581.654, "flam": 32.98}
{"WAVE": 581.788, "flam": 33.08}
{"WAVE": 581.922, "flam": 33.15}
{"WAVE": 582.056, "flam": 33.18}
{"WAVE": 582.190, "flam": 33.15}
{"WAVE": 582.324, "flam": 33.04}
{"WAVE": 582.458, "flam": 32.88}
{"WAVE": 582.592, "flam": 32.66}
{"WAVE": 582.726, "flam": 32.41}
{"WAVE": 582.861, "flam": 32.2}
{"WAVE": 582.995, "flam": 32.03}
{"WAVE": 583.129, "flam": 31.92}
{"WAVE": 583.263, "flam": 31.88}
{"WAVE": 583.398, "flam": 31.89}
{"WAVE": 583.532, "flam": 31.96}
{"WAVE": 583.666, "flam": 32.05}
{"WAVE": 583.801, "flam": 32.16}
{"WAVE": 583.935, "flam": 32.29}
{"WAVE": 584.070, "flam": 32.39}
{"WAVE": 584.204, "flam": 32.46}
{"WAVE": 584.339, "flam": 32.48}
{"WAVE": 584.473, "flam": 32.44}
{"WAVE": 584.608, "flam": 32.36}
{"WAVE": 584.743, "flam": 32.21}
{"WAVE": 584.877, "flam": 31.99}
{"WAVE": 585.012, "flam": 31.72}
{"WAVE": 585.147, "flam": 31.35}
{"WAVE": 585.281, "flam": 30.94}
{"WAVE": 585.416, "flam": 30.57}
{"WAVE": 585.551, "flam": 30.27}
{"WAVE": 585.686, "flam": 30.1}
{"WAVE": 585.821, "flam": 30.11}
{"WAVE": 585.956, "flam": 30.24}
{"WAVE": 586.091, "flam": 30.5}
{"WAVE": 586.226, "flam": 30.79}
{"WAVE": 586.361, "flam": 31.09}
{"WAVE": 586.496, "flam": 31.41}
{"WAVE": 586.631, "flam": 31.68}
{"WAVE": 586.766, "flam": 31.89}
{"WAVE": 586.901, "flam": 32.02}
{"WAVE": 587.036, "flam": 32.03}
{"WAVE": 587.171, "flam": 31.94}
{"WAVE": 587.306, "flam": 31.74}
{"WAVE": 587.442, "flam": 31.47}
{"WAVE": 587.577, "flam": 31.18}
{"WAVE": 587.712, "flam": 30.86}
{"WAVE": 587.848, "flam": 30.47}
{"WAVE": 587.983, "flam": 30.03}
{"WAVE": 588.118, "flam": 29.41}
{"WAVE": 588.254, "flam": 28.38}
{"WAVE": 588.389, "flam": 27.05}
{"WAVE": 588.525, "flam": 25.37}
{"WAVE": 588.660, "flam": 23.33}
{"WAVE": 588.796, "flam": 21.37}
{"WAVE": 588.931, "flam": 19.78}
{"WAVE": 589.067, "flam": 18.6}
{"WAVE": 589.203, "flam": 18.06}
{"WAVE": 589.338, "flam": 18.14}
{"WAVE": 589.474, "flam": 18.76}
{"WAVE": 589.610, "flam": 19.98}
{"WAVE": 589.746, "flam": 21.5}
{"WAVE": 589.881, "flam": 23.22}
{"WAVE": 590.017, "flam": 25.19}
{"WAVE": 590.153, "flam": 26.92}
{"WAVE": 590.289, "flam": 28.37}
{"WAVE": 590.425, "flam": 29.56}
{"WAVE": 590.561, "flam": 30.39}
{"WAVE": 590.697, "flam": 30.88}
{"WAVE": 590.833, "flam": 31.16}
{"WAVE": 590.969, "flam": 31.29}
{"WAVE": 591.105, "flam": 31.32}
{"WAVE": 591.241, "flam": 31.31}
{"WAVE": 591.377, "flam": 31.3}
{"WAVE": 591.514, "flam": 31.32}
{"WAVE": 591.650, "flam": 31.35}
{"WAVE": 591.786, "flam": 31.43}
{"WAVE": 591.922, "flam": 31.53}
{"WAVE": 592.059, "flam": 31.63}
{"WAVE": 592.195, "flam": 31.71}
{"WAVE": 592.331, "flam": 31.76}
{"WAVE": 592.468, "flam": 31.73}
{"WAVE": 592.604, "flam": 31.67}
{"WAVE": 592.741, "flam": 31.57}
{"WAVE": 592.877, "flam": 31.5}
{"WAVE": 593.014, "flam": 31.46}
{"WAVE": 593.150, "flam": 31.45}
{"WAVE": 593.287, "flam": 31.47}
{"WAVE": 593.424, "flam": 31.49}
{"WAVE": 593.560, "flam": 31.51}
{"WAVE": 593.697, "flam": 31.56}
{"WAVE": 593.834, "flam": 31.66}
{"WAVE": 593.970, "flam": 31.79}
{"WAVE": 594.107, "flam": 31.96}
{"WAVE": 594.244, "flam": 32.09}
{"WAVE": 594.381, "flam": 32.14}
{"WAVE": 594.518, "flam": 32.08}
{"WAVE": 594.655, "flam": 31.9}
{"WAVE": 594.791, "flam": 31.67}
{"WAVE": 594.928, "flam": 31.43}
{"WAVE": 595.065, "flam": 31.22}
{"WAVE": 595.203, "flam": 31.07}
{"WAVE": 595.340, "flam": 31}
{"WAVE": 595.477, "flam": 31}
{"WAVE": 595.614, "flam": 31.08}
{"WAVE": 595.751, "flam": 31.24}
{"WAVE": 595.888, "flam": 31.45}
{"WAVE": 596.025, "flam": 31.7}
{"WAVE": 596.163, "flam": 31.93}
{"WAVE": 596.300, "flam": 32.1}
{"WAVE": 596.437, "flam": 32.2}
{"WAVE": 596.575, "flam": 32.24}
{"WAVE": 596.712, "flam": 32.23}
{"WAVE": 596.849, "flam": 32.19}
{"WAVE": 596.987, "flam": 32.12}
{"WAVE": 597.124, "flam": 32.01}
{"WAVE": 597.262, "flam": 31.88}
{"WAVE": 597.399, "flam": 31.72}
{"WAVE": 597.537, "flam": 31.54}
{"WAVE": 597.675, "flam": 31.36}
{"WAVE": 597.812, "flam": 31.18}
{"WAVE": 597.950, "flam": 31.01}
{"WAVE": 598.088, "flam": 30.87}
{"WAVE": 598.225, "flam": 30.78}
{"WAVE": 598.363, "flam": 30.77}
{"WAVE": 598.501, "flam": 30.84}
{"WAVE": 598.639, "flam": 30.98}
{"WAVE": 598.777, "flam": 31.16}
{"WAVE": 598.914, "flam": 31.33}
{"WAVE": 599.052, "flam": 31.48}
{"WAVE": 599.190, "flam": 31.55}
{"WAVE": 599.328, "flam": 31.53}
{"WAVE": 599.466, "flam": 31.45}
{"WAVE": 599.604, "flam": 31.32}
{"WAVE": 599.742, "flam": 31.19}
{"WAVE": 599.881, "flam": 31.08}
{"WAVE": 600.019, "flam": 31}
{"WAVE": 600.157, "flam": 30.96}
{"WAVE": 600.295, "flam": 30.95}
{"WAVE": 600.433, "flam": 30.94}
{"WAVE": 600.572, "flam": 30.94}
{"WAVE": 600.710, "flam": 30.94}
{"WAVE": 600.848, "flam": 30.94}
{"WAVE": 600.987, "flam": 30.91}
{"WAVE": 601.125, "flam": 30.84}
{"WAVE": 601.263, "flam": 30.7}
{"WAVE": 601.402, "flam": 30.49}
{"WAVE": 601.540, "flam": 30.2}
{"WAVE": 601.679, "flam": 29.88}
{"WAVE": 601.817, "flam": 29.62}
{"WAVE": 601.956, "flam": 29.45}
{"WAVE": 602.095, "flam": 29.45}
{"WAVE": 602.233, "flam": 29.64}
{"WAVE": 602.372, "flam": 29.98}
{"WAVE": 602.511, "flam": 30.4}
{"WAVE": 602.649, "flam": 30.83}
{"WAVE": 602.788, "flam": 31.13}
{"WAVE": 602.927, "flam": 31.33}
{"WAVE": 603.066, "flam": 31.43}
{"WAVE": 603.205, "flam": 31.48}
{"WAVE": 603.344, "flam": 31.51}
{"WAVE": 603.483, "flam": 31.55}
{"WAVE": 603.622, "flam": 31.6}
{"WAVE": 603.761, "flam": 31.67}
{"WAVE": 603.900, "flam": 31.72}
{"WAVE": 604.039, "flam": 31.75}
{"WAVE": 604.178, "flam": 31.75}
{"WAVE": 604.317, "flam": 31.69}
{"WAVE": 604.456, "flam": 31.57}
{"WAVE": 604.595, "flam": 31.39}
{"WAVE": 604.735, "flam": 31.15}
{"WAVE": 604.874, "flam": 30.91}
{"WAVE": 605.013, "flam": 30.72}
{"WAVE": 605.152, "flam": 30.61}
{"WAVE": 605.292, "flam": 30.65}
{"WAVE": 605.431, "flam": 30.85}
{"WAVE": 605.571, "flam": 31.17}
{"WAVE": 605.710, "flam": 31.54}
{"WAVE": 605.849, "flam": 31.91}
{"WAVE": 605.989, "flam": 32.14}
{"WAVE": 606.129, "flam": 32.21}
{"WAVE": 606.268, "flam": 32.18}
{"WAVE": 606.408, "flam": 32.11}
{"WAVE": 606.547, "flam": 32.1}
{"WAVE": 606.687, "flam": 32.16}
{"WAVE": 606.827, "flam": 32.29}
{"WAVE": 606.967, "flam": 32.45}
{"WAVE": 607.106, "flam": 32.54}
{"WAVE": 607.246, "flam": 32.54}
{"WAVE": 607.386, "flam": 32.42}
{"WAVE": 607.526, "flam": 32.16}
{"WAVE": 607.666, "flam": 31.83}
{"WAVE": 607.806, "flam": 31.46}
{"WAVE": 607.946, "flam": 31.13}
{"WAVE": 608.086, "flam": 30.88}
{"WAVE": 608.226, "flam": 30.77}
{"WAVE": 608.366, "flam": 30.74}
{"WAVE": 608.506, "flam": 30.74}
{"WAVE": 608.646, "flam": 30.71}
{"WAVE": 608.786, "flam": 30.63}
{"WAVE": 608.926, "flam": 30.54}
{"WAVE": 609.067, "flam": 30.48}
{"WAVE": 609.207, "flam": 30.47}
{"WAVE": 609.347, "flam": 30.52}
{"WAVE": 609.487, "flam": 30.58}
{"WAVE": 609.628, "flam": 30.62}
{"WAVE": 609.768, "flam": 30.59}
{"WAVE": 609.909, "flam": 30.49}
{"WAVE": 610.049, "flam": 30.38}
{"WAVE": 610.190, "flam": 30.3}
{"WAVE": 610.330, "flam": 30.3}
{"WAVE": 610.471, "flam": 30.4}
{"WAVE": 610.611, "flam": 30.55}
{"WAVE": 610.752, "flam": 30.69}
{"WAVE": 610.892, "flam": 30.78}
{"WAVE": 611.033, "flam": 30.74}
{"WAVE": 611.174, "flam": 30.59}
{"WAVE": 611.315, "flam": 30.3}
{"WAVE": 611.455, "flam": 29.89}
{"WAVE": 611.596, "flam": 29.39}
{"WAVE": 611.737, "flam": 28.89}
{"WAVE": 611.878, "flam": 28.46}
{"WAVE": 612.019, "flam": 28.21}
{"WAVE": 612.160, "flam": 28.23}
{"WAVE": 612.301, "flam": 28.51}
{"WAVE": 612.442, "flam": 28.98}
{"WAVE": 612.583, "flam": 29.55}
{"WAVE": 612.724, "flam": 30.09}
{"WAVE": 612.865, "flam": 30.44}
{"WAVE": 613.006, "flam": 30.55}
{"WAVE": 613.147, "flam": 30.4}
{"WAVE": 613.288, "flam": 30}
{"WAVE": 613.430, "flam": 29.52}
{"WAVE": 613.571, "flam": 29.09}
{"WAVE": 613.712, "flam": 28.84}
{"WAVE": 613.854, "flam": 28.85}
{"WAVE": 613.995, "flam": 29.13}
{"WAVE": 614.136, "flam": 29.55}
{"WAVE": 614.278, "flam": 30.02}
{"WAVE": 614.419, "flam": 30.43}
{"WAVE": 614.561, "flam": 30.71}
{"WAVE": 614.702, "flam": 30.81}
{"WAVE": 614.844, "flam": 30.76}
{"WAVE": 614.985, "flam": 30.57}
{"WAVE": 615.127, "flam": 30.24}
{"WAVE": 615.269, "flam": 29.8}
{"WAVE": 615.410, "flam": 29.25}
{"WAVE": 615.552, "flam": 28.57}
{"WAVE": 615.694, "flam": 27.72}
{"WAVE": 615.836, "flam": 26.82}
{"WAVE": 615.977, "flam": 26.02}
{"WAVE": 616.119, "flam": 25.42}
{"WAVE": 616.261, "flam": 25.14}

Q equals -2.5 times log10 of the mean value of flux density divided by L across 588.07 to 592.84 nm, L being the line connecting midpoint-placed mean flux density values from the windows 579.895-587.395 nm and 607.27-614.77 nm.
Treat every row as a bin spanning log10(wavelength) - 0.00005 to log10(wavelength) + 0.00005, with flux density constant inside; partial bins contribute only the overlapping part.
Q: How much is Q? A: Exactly 0.15 mag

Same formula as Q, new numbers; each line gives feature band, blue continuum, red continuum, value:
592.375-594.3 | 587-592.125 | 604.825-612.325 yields -0.125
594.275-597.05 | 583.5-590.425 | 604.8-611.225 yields -0.071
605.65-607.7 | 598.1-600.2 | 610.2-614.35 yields -0.064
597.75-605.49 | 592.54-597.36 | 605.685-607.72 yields 0.035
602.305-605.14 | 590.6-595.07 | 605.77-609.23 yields 0.011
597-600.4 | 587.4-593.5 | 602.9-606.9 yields -0.041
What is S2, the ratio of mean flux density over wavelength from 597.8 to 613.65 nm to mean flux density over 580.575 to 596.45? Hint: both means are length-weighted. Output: 1.01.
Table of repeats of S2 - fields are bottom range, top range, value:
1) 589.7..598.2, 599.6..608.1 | 1.01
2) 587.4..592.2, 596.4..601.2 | 1.15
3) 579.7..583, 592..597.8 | 0.98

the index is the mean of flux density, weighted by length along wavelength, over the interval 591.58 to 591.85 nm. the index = 31.4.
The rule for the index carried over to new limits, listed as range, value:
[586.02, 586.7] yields 31.1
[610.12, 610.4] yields 30.4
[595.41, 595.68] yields 31.1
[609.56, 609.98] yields 30.6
